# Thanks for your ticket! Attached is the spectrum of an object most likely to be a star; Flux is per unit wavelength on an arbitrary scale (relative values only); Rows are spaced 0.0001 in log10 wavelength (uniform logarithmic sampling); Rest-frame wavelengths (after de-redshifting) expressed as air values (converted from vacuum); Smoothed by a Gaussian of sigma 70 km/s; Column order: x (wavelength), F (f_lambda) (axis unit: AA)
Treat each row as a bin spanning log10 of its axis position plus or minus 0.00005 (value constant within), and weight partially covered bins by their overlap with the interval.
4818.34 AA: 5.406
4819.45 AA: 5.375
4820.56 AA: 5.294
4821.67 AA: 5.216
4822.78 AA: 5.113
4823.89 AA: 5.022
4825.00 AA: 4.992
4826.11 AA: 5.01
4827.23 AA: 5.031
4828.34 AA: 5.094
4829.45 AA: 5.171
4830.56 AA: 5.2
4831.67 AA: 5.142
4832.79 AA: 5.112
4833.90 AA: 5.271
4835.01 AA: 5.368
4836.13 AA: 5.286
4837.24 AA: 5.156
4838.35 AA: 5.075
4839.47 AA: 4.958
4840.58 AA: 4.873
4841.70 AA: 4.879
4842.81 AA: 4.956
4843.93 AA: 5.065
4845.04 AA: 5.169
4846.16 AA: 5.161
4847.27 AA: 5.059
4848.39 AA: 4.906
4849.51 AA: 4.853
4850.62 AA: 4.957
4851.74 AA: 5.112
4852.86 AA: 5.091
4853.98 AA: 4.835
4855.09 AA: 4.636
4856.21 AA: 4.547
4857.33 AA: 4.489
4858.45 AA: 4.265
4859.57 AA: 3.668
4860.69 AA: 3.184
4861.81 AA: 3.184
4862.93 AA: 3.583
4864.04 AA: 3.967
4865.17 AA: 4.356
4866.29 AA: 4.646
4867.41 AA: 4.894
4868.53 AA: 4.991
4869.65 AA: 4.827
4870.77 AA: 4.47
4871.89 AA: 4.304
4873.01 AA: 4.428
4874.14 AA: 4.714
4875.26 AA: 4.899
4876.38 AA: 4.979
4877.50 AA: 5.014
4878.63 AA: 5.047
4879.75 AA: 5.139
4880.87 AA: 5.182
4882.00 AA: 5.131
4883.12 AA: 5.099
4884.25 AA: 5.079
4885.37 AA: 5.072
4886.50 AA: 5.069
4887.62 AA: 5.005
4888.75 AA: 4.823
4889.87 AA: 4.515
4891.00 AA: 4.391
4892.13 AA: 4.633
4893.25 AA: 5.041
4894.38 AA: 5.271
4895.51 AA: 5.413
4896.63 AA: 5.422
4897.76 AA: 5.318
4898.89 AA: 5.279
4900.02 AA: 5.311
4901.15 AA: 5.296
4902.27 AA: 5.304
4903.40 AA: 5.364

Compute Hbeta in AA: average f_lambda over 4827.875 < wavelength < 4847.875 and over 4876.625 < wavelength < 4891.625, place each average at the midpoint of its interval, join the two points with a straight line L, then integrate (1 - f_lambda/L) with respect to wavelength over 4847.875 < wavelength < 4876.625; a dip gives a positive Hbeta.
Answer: 3.1 AA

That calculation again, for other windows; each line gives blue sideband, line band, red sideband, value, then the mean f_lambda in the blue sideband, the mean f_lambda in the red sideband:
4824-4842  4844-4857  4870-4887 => 0.2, 5.1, 4.91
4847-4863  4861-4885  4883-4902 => 0.5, 4.44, 5.06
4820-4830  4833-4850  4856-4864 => -2.2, 5.1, 3.82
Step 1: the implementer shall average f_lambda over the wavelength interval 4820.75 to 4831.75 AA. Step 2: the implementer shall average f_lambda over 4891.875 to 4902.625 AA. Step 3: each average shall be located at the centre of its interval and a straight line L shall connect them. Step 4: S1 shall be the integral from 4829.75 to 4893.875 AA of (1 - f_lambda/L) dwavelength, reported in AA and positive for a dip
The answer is 4.82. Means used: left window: 5.1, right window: 5.25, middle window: 4.79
